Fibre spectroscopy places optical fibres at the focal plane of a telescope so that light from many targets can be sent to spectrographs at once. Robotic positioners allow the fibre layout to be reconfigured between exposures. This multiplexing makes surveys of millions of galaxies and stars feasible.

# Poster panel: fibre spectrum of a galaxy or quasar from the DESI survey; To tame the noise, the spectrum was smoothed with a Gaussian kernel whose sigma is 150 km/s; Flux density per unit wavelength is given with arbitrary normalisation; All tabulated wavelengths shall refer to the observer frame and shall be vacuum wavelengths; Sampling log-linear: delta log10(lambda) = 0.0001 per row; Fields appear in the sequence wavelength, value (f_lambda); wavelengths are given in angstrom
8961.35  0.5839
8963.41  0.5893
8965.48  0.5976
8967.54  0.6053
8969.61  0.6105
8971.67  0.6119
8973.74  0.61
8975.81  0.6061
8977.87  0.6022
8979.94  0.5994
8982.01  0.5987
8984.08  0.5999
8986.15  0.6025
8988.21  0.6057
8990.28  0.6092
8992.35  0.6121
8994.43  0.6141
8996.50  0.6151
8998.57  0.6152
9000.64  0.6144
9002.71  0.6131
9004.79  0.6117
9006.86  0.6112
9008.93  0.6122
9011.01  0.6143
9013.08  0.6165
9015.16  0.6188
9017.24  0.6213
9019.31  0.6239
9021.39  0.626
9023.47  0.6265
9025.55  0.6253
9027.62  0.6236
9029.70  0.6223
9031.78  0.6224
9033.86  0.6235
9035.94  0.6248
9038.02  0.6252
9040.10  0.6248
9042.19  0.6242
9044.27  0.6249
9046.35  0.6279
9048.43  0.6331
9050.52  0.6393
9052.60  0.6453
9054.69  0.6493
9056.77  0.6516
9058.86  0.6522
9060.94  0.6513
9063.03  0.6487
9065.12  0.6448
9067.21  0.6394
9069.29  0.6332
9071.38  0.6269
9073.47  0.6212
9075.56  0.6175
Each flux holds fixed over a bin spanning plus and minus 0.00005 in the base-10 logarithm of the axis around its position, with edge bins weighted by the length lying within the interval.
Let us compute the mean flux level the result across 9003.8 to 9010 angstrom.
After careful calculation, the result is 0.612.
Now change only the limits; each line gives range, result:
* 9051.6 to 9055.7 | 0.646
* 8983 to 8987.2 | 0.602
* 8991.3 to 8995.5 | 0.612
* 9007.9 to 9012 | 0.612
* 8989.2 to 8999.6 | 0.613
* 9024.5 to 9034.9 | 0.624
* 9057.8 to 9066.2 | 0.649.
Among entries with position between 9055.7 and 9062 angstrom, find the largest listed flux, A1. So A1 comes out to 0.6522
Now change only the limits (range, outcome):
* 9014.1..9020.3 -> 0.6239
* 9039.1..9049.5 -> 0.6331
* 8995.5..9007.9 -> 0.6152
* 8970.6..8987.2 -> 0.6119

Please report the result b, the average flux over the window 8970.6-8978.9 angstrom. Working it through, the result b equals 0.608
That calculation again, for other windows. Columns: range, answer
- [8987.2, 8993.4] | 0.608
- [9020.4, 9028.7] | 0.626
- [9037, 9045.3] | 0.624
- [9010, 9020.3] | 0.619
